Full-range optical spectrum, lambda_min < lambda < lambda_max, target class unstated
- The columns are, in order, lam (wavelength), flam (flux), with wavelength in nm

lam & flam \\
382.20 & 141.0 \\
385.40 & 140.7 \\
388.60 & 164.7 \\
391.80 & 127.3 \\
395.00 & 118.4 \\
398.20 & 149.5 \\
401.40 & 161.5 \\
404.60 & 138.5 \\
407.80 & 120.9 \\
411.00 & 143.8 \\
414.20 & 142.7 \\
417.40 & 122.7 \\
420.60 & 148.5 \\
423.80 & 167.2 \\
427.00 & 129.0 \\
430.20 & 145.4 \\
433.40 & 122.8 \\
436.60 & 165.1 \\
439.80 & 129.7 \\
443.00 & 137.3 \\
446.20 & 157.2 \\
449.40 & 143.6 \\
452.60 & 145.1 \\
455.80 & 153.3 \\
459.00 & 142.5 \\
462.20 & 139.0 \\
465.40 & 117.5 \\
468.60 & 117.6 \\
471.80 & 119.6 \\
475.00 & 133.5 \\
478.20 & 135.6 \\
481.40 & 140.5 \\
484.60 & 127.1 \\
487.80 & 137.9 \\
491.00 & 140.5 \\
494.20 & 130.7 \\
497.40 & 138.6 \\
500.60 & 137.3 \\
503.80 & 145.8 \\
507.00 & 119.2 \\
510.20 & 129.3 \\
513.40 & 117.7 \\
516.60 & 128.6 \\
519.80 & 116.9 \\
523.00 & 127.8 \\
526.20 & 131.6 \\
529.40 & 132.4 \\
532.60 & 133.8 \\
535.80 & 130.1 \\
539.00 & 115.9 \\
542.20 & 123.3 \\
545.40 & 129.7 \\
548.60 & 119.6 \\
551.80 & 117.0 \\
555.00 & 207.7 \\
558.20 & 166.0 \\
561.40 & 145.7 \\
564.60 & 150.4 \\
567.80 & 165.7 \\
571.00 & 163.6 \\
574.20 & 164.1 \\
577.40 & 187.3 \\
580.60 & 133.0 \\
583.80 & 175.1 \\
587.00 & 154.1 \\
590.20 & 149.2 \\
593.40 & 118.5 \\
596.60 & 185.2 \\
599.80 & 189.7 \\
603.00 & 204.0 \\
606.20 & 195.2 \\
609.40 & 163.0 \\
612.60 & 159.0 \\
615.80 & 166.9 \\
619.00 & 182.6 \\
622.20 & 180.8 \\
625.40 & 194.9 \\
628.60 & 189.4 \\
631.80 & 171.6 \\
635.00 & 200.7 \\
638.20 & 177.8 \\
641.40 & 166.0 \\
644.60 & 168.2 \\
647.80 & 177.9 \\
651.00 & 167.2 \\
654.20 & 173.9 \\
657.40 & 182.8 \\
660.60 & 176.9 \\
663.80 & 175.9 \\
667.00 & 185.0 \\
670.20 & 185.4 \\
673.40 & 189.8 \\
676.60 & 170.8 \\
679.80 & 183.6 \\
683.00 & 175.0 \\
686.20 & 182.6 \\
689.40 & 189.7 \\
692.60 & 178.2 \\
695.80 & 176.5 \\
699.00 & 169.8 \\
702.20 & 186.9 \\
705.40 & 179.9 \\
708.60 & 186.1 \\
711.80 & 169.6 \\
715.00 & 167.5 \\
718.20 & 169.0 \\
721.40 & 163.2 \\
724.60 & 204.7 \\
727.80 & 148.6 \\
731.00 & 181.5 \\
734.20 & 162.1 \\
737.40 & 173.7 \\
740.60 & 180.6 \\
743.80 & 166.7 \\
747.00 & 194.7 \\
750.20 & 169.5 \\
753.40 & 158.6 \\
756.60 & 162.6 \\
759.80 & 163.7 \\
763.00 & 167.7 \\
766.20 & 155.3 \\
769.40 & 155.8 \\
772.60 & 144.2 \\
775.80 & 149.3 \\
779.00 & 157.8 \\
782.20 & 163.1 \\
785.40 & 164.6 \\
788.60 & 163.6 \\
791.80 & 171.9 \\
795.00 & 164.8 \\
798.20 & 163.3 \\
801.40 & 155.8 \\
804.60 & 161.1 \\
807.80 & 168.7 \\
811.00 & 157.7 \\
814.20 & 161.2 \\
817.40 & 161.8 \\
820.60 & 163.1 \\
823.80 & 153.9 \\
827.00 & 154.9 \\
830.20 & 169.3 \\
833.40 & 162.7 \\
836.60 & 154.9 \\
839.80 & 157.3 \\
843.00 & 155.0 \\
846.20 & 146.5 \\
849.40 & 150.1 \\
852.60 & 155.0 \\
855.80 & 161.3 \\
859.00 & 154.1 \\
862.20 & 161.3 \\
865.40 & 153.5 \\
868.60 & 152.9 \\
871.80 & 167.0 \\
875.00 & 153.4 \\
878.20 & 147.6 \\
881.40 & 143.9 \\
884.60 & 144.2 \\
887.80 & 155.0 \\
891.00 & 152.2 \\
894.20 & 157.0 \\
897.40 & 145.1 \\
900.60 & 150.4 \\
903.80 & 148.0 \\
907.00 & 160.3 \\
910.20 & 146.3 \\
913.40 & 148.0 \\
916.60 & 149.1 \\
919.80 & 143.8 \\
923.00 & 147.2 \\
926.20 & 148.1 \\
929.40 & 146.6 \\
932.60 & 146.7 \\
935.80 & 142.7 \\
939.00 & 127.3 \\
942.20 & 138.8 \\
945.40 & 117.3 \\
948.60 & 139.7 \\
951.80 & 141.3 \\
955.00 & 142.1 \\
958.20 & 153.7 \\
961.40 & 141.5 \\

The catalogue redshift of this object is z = 0.492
